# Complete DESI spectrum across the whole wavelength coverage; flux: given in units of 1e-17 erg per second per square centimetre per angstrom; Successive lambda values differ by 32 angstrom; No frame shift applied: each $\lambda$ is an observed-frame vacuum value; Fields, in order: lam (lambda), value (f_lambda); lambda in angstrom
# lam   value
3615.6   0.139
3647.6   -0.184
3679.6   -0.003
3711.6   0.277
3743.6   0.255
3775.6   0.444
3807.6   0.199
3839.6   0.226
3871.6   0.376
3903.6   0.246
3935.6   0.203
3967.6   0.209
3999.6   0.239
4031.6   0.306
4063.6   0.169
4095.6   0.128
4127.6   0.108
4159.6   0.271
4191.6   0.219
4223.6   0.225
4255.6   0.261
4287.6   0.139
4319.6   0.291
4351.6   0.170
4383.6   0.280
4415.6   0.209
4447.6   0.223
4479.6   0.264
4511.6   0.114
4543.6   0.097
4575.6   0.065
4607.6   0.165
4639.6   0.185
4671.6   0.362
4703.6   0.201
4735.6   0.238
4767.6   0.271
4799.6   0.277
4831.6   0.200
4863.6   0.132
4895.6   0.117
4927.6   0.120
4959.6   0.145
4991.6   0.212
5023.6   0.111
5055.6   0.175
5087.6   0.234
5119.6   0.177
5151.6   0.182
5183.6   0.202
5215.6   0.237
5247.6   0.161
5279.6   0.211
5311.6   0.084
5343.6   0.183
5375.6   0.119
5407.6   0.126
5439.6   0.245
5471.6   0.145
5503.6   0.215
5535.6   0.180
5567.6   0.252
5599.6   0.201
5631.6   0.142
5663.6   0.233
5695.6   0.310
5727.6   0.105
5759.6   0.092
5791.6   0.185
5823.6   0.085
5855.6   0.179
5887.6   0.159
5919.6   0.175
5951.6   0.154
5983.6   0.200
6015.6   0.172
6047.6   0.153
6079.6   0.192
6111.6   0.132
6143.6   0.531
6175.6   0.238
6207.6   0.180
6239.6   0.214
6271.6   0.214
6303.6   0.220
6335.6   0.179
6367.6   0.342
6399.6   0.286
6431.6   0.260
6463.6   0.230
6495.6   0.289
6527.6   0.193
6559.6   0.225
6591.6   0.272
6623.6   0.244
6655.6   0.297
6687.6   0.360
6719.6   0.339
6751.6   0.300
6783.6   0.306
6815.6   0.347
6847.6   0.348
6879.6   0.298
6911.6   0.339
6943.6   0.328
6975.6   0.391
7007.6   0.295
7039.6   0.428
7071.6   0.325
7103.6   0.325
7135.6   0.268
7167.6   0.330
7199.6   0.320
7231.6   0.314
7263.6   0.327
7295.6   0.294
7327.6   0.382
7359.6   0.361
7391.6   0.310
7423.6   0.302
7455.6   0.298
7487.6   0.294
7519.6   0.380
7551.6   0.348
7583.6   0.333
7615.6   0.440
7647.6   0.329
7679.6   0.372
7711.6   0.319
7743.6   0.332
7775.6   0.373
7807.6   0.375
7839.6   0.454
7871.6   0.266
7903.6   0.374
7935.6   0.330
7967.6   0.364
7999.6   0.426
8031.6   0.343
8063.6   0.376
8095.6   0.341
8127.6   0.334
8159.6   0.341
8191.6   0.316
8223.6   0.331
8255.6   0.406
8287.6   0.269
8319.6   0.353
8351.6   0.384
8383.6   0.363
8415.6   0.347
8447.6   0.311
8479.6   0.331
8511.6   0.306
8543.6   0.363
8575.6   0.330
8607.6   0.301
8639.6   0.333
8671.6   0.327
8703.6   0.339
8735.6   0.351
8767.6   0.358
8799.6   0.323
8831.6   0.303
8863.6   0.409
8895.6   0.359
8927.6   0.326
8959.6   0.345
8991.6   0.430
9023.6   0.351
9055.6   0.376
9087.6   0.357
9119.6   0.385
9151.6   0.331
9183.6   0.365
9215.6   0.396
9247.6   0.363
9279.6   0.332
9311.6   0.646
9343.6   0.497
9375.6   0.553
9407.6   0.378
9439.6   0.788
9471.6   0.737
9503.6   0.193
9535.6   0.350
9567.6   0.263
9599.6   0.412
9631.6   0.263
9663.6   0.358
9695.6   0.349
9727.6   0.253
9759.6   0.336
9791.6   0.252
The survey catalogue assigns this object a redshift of 0.65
